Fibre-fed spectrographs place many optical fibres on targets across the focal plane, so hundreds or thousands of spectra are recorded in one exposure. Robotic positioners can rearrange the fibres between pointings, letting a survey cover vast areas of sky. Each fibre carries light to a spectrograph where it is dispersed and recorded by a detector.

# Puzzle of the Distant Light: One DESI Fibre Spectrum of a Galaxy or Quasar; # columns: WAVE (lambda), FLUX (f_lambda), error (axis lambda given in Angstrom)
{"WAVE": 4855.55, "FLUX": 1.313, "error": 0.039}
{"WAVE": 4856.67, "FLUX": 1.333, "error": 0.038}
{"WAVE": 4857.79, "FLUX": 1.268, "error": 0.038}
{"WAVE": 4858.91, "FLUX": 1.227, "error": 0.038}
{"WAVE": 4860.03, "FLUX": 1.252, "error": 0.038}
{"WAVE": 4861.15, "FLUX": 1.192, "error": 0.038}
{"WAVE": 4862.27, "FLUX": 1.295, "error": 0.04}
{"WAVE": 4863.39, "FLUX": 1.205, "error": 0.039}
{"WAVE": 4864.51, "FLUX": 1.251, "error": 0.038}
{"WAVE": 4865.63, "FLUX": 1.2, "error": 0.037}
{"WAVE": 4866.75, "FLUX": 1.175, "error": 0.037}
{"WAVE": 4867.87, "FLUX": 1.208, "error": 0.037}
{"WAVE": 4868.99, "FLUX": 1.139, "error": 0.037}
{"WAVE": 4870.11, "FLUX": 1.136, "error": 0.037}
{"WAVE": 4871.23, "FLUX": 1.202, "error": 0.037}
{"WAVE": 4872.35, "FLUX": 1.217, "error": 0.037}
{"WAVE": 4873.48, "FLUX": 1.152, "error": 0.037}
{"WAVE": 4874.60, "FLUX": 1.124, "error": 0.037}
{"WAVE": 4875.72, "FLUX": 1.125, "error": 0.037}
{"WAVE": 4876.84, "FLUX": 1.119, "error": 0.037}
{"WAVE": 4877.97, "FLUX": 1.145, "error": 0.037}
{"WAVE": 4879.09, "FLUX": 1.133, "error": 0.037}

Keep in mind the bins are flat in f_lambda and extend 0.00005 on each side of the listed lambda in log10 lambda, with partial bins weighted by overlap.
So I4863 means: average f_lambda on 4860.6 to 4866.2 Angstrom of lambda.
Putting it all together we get 1.23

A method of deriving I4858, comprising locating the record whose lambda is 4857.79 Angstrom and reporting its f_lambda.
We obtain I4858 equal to 1.268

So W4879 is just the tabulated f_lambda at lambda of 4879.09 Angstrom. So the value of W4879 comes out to 1.133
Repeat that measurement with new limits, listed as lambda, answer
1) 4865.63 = 1.2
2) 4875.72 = 1.125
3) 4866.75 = 1.175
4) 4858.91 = 1.227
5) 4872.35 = 1.217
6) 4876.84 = 1.119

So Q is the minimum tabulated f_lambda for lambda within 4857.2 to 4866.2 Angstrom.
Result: 1.192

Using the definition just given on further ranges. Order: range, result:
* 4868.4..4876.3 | 1.124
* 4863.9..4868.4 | 1.175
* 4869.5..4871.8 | 1.136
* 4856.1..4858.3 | 1.268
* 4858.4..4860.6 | 1.227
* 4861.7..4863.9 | 1.205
